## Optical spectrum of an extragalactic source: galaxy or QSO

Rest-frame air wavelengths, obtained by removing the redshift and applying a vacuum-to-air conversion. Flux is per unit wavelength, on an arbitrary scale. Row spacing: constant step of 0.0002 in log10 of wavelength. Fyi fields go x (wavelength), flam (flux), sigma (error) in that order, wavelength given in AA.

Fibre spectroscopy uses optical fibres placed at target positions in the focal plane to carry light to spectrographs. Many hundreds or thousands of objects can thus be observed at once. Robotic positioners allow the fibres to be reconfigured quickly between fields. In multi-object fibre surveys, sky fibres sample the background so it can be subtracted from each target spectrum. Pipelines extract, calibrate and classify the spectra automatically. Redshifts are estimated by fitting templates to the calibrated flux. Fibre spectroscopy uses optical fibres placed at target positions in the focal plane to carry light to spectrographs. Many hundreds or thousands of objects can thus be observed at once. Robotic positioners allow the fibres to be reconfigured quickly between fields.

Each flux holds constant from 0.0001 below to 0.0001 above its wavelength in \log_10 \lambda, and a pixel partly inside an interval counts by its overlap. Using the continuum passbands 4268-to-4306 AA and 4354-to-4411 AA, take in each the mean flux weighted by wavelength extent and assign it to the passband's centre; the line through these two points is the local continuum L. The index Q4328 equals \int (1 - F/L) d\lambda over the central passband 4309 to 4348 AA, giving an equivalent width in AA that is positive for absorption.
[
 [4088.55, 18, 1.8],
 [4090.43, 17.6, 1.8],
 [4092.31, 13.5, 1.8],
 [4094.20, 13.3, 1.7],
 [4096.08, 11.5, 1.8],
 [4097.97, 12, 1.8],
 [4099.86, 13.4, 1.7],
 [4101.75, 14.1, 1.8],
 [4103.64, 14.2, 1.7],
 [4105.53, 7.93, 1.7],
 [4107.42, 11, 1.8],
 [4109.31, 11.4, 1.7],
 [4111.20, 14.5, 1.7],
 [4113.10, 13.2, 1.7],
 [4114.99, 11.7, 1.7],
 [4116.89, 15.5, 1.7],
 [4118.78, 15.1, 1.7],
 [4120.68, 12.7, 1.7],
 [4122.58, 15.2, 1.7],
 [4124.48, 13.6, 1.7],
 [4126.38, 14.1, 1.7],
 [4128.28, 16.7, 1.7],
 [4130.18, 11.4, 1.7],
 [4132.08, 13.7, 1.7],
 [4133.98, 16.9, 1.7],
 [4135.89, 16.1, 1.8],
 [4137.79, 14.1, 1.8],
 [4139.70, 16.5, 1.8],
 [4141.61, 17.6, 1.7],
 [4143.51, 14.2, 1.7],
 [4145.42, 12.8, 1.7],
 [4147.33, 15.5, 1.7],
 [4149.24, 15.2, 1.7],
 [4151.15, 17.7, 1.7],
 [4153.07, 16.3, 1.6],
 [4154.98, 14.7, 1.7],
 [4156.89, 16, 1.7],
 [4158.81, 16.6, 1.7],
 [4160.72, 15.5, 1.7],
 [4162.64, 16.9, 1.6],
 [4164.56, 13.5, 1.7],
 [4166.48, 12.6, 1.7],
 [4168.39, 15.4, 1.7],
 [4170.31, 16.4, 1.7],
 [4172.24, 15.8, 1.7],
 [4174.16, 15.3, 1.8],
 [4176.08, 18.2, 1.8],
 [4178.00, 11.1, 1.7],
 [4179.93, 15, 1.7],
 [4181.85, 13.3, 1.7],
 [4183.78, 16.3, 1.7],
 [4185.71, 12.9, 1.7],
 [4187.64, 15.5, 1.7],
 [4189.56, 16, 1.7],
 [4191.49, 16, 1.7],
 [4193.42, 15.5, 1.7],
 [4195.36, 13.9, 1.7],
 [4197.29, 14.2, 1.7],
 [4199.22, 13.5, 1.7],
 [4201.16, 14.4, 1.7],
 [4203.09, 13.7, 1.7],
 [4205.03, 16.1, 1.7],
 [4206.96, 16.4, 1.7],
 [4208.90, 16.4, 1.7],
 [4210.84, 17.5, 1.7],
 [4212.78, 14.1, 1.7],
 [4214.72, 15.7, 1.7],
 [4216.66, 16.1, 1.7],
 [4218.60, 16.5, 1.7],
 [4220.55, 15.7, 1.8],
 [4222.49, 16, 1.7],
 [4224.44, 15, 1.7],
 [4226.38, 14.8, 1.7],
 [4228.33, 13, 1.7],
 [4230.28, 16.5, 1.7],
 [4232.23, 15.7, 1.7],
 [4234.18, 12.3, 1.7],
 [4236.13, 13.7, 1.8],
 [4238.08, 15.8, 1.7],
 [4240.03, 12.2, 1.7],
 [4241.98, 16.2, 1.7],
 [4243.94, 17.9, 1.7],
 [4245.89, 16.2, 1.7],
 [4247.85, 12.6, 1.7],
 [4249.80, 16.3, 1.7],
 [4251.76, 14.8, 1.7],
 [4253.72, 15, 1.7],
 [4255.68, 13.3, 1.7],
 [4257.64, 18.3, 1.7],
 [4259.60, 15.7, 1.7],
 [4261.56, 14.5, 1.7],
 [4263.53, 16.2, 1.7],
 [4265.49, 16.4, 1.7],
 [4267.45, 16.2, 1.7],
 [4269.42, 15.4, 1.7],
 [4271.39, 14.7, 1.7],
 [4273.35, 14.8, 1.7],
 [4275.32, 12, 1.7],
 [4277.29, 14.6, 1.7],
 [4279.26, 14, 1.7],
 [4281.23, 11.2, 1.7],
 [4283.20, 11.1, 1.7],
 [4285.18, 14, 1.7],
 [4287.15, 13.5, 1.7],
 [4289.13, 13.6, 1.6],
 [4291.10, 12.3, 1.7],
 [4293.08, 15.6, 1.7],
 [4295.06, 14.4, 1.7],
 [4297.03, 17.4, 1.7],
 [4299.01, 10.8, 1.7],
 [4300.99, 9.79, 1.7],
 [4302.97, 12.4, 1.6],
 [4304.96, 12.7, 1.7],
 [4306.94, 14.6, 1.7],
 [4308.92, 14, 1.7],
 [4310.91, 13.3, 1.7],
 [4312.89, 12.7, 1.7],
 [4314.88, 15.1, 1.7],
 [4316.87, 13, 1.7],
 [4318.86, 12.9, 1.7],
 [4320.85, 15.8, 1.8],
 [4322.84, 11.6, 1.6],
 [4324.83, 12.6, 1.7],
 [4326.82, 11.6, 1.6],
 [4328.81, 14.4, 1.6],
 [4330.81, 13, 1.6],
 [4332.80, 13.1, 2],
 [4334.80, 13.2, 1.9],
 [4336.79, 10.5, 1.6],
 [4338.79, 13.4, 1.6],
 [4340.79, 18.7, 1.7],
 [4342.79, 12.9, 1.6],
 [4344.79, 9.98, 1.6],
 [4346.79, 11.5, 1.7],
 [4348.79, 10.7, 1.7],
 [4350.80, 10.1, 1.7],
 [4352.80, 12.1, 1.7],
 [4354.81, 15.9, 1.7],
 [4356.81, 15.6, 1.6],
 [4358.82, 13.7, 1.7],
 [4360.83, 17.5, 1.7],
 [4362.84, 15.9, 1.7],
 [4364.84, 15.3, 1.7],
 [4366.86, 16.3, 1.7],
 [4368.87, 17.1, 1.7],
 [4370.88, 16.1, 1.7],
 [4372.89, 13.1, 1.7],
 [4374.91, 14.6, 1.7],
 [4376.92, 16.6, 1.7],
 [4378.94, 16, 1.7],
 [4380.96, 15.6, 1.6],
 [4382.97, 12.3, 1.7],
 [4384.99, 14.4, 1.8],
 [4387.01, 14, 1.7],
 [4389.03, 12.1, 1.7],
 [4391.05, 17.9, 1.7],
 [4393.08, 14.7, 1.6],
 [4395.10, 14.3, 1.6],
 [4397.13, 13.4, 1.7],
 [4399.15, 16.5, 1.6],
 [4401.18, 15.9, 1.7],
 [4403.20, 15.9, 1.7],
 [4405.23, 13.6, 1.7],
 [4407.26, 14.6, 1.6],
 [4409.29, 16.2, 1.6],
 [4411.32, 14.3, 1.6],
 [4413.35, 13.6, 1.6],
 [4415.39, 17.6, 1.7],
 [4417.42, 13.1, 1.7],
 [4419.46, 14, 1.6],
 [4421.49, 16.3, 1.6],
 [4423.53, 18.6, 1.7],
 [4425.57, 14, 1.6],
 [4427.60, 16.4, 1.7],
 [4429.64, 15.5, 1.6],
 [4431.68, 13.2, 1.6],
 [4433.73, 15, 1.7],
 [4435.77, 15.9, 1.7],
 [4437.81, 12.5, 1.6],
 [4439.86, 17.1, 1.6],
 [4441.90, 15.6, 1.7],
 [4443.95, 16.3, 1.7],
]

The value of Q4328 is 2.9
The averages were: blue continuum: 13.4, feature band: 13.1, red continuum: 15.2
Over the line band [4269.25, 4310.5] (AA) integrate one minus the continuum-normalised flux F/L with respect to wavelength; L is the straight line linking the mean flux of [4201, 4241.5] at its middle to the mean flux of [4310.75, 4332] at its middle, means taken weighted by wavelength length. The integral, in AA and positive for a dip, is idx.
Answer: 1.3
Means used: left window 15.2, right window 13.3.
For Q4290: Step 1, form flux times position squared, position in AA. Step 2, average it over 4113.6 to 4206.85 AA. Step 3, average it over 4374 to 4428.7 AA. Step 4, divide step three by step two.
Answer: 1.13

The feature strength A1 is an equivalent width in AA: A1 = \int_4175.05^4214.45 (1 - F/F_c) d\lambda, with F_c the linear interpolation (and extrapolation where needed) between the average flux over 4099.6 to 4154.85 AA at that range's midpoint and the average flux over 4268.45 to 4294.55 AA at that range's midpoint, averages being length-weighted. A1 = -2.96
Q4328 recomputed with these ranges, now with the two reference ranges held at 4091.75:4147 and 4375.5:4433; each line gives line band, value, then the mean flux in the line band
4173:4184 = -0.6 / 14.8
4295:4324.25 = 2.6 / 13.3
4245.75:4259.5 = -0.8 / 15.2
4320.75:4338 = 2.3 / 12.7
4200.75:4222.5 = -2.4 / 15.7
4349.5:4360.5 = 0.9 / 13.6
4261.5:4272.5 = -0.9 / 15.6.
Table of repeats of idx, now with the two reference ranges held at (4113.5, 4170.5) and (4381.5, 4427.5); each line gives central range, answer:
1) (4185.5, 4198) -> -0.02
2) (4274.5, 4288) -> 1.83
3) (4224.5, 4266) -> -0.40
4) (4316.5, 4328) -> 1.54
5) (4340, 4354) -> 2.53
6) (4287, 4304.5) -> 1.94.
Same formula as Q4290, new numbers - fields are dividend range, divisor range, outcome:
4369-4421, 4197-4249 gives 1.06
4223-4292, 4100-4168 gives 1.07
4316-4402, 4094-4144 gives 1.15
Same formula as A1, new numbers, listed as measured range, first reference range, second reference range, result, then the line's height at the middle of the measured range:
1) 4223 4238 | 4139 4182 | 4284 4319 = -0.2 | 14.4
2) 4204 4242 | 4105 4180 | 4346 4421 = -1.6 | 14.6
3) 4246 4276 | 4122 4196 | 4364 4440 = -0.1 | 15.1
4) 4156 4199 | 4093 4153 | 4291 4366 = -3.7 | 13.9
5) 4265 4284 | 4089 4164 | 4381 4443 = 0.9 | 14.7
